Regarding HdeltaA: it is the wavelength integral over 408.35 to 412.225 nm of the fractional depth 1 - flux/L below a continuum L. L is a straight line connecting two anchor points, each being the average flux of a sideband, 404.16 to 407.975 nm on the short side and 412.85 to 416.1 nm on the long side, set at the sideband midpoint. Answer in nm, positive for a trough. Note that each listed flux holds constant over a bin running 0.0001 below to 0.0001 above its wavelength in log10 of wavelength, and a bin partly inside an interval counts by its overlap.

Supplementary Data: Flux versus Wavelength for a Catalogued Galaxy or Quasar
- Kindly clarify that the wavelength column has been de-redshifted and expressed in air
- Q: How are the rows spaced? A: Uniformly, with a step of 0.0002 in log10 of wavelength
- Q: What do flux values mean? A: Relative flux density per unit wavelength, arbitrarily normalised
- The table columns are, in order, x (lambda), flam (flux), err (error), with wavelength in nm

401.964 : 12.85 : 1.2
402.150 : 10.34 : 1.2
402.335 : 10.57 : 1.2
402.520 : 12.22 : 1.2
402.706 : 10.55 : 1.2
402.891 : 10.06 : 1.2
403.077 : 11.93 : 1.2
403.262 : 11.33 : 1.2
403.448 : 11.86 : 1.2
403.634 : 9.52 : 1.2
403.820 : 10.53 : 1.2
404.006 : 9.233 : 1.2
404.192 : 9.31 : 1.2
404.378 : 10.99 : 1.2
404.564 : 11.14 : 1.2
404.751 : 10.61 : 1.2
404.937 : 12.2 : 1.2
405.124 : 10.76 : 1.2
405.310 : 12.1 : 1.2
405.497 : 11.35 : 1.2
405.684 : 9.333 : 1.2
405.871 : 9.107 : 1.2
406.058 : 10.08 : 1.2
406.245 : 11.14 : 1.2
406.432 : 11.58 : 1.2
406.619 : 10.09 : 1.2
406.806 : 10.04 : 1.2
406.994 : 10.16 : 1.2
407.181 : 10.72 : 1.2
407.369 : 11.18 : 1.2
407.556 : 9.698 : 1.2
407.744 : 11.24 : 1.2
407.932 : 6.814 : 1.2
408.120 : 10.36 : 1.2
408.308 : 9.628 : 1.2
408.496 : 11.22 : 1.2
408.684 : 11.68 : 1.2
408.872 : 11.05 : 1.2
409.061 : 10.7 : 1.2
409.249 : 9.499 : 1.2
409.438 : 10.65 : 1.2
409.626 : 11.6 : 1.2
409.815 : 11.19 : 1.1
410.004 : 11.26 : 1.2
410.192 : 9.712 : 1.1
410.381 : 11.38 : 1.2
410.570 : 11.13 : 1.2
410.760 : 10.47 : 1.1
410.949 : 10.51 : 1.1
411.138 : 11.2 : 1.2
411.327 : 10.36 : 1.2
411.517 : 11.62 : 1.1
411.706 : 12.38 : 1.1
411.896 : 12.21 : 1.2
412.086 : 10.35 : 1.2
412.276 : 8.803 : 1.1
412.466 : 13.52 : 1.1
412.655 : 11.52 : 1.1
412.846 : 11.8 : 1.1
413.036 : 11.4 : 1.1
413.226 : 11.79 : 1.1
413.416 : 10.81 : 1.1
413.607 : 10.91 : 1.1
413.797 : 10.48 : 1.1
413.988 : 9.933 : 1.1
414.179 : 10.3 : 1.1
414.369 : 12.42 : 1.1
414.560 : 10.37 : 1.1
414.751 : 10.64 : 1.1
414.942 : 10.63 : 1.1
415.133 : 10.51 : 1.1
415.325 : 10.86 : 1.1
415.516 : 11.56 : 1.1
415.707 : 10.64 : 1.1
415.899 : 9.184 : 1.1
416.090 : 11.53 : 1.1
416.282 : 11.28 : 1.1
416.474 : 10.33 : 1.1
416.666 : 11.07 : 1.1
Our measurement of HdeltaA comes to -0.10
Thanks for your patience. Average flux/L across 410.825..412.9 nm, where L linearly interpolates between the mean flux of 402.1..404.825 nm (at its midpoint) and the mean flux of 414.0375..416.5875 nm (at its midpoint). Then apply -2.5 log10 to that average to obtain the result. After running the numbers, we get -0.05 mag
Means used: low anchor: 10.7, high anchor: 10.8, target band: 11.3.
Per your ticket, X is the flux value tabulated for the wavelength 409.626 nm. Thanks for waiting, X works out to 11.6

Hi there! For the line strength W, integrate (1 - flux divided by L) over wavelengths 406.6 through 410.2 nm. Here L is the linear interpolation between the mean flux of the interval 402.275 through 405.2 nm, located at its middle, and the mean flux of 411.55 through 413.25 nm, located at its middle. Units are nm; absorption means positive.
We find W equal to 0.24 nm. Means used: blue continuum 10.8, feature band 10.5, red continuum 11.5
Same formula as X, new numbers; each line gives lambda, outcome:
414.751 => 10.64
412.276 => 8.803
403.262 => 11.33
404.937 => 12.2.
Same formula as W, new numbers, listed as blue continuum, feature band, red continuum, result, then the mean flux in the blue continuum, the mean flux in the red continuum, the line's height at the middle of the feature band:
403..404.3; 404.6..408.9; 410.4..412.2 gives 0.093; 10.5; 11.1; 10.8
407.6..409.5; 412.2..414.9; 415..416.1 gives -0.133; 10.3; 10.6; 10.5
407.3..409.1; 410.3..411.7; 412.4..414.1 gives -0.021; 10.3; 11.3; 10.9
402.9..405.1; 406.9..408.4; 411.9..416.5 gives 0.117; 10.8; 10.9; 10.8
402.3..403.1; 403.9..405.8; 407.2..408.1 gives -0.031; 11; 9.86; 10.5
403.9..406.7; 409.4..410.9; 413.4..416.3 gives -0.035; 10.6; 10.7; 10.7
